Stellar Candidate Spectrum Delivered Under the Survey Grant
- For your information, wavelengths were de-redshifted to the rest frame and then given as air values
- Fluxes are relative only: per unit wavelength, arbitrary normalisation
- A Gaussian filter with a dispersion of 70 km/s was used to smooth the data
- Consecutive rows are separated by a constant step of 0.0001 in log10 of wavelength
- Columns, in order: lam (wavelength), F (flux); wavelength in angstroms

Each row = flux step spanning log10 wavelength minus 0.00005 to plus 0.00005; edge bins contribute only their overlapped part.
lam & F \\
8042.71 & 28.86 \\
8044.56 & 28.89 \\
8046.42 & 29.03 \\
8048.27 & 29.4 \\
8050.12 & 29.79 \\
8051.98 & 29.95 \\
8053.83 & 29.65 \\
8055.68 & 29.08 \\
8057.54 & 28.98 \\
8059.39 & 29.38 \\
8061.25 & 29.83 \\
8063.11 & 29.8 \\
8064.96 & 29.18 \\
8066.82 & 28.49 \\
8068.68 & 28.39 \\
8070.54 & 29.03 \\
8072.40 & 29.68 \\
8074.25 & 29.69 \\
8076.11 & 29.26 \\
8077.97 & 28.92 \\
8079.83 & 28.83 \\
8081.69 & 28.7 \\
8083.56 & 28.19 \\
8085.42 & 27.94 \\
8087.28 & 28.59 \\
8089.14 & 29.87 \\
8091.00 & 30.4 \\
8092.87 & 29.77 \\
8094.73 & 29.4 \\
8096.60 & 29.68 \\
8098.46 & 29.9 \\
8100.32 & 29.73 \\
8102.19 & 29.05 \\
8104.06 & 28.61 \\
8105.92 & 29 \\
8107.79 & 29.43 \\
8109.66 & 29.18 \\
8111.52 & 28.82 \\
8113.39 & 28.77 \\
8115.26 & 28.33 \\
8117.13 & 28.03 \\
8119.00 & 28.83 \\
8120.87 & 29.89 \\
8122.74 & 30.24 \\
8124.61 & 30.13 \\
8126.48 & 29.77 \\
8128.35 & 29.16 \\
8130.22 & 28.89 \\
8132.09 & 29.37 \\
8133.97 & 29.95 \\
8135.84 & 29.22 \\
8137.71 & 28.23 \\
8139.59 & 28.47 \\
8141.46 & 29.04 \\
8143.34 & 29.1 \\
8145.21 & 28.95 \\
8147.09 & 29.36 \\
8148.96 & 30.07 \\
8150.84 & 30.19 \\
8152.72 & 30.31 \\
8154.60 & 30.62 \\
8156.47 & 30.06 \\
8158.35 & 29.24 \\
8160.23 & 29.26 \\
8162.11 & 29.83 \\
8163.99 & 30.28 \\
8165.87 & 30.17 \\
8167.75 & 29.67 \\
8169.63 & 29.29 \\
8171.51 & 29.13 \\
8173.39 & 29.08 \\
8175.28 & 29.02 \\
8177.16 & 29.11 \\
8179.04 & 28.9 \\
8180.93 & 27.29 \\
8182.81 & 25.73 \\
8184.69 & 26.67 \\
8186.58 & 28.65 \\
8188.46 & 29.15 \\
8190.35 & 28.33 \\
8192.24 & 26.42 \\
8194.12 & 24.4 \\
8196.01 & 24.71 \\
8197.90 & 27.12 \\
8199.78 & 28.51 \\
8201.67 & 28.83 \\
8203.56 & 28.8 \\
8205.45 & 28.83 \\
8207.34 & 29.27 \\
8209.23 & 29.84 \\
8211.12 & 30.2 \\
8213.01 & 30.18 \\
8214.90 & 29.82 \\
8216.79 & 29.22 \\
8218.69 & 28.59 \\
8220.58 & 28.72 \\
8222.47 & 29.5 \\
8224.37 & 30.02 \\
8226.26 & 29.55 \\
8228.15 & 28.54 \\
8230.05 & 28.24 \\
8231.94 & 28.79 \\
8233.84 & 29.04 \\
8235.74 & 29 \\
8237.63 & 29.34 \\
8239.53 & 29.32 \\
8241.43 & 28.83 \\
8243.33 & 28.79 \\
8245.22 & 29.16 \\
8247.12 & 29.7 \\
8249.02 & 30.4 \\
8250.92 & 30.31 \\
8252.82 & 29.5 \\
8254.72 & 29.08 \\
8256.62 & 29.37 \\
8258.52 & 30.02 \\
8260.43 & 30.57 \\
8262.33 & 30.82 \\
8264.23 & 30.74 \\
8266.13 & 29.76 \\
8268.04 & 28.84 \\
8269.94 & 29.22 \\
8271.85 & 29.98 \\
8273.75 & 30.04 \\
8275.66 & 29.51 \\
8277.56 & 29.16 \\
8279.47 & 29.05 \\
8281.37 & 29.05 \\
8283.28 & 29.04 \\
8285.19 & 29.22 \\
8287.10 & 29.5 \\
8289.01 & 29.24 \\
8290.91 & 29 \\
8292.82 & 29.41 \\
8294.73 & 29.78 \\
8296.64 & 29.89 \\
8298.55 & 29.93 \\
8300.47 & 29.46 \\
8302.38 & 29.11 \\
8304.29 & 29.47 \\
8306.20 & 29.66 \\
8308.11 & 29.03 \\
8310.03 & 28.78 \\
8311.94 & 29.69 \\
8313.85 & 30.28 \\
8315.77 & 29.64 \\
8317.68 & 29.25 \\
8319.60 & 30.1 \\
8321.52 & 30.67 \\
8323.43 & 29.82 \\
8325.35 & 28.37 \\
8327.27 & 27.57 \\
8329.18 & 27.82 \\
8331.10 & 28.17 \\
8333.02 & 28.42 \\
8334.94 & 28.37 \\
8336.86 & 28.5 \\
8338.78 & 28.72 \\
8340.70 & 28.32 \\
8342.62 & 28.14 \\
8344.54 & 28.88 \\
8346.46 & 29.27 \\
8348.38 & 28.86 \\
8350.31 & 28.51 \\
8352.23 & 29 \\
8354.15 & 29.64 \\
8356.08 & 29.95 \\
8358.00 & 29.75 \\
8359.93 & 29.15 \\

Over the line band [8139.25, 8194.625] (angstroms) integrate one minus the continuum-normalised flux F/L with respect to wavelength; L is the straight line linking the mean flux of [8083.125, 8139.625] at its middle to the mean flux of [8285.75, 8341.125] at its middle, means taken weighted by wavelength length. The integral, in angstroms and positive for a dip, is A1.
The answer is 0.6 angstroms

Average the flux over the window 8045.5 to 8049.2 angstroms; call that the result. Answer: 29.3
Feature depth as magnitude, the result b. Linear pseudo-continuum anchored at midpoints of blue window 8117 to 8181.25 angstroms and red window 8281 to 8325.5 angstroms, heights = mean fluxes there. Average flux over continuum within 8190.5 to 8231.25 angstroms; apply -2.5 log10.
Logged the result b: 0.03 mag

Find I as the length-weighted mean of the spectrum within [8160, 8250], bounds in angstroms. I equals 28.8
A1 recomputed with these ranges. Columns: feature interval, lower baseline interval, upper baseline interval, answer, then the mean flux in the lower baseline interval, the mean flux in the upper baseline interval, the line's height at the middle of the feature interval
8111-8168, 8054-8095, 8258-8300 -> -0.24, 29.2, 29.6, 29.3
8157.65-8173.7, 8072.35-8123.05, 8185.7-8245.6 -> -0.39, 29.1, 28.7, 28.9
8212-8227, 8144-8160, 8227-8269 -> 0.06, 29.8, 29.5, 29.6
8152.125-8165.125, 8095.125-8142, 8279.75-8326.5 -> -0.30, 29.2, 29.5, 29.3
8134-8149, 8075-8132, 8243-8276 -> 0.14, 29.2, 29.8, 29.3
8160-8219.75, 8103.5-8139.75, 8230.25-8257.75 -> 1.37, 29.1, 29.3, 29.2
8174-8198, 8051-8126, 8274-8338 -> 1.51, 29.2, 29.2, 29.2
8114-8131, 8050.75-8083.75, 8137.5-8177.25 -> 0.08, 29.2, 29.5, 29.4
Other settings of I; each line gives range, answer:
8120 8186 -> 29.2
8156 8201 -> 28.3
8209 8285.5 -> 29.5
